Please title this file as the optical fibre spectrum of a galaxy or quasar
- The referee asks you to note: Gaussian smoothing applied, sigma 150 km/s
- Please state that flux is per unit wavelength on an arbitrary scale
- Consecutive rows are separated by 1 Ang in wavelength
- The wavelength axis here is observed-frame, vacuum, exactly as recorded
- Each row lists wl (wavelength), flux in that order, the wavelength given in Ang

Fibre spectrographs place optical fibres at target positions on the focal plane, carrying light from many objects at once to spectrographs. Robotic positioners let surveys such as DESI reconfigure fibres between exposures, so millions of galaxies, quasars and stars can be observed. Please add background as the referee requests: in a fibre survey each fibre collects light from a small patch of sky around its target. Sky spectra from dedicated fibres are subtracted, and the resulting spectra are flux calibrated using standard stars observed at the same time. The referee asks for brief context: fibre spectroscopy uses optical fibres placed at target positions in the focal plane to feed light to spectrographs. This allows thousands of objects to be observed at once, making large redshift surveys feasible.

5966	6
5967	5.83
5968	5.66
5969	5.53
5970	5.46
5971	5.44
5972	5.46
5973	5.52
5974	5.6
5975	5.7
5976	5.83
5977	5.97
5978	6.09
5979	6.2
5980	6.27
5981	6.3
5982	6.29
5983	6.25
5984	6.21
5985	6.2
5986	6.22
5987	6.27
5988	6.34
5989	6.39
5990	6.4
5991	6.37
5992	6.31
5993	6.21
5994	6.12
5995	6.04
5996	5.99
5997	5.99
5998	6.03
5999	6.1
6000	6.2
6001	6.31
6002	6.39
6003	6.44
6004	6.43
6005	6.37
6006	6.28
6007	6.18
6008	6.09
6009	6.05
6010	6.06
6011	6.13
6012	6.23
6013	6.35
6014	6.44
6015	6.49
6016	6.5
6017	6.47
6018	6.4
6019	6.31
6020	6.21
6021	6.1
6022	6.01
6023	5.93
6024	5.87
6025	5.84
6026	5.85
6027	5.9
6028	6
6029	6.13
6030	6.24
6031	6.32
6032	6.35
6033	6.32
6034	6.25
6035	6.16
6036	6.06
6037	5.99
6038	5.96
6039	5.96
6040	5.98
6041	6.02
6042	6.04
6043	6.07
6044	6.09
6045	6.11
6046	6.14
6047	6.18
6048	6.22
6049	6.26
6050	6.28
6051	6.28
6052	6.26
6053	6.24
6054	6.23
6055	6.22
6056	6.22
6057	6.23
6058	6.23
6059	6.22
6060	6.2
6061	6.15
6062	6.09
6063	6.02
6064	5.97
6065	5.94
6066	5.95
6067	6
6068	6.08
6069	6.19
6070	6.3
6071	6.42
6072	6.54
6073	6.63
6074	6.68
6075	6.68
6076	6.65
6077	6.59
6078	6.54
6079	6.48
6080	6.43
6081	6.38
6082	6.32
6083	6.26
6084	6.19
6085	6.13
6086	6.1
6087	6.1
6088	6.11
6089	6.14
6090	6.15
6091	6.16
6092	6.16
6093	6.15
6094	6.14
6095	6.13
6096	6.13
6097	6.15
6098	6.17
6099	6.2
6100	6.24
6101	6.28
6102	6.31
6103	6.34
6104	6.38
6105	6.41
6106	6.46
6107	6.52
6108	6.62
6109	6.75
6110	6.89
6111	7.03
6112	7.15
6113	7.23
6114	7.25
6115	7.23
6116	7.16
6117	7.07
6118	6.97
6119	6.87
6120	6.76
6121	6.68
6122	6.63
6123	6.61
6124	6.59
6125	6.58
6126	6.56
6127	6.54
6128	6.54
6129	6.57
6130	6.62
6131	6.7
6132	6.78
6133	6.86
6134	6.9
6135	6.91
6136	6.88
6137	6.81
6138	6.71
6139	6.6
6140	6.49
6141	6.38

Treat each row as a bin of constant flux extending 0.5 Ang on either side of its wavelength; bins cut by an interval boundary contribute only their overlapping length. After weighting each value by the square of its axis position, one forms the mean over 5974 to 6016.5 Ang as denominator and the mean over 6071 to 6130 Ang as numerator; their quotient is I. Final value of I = 1.09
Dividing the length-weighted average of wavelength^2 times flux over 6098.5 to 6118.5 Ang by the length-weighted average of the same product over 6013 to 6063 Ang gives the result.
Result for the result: 1.12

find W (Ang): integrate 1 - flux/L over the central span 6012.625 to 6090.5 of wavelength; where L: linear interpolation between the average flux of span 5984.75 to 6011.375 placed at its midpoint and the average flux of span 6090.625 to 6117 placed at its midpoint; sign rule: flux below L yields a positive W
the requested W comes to 2.1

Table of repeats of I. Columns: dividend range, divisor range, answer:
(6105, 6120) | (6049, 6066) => 1.14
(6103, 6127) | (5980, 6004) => 1.13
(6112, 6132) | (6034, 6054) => 1.14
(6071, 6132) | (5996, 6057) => 1.08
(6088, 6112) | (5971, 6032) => 1.07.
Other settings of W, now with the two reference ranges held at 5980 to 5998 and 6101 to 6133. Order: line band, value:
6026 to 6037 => 0.4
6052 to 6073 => 1.1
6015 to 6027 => 0.4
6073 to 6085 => 0.2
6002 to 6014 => 0.1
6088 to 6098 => 0.7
